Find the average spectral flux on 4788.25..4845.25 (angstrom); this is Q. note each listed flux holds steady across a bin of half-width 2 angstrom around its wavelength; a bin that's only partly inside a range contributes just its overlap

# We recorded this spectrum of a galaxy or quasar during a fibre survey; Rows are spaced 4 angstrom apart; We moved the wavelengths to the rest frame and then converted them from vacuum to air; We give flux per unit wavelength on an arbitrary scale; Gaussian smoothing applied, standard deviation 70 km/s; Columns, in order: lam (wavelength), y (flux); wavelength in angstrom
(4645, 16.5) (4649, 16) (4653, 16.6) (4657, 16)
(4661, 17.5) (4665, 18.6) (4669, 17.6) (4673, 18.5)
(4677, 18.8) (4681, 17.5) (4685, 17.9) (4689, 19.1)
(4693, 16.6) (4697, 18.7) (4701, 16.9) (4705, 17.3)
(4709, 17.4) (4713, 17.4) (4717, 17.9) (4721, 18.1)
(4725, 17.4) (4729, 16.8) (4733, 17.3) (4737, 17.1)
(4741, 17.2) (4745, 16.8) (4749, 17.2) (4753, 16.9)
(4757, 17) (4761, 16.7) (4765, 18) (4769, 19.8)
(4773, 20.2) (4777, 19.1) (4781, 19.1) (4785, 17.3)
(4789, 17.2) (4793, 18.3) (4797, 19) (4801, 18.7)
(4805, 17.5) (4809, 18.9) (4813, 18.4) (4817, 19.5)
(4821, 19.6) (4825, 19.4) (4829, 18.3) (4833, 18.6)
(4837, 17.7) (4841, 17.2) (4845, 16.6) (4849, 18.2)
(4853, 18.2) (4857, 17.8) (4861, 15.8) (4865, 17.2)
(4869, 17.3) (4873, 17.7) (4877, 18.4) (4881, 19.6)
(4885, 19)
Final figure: 18.4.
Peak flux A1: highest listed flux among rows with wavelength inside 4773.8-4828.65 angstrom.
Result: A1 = 19.6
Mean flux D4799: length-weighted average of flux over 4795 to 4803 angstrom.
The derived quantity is 18.9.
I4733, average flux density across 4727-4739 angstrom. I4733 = 17.1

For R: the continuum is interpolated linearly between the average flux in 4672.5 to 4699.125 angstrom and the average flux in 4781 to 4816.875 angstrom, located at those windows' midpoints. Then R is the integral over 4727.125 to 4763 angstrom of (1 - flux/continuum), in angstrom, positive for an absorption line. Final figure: 2.4 angstrom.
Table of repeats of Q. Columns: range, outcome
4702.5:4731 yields 17.5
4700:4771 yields 17.4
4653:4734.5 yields 17.6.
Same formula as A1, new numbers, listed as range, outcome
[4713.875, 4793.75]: 20.2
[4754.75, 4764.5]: 17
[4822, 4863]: 19.4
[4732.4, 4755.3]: 17.3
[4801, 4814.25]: 18.9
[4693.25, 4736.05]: 18.7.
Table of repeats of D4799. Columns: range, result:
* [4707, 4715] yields 17.4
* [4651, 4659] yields 16.3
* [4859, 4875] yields 17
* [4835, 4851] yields 17.4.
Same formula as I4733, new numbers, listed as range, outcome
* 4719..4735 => 17.4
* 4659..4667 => 18.1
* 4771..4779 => 19.6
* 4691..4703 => 17.4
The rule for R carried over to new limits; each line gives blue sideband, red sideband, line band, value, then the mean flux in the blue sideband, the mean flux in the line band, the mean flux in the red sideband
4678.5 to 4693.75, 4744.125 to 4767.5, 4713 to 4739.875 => 0.1 angstrom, 17.9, 17.4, 17.2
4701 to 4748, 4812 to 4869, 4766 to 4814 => -2.5 angstrom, 17.3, 18.6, 18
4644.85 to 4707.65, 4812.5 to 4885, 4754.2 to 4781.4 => -1.0 angstrom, 17.5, 18.5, 18.1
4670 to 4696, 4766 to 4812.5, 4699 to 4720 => 0.9 angstrom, 18.1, 17.4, 18.6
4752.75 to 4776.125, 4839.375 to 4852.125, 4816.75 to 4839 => -1.5 angstrom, 18.2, 18.8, 17.4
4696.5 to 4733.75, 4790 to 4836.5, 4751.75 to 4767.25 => 0.7 angstrom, 17.5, 17.2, 18.7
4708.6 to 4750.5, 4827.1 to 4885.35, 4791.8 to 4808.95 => -0.8 angstrom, 17.3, 18.4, 17.8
